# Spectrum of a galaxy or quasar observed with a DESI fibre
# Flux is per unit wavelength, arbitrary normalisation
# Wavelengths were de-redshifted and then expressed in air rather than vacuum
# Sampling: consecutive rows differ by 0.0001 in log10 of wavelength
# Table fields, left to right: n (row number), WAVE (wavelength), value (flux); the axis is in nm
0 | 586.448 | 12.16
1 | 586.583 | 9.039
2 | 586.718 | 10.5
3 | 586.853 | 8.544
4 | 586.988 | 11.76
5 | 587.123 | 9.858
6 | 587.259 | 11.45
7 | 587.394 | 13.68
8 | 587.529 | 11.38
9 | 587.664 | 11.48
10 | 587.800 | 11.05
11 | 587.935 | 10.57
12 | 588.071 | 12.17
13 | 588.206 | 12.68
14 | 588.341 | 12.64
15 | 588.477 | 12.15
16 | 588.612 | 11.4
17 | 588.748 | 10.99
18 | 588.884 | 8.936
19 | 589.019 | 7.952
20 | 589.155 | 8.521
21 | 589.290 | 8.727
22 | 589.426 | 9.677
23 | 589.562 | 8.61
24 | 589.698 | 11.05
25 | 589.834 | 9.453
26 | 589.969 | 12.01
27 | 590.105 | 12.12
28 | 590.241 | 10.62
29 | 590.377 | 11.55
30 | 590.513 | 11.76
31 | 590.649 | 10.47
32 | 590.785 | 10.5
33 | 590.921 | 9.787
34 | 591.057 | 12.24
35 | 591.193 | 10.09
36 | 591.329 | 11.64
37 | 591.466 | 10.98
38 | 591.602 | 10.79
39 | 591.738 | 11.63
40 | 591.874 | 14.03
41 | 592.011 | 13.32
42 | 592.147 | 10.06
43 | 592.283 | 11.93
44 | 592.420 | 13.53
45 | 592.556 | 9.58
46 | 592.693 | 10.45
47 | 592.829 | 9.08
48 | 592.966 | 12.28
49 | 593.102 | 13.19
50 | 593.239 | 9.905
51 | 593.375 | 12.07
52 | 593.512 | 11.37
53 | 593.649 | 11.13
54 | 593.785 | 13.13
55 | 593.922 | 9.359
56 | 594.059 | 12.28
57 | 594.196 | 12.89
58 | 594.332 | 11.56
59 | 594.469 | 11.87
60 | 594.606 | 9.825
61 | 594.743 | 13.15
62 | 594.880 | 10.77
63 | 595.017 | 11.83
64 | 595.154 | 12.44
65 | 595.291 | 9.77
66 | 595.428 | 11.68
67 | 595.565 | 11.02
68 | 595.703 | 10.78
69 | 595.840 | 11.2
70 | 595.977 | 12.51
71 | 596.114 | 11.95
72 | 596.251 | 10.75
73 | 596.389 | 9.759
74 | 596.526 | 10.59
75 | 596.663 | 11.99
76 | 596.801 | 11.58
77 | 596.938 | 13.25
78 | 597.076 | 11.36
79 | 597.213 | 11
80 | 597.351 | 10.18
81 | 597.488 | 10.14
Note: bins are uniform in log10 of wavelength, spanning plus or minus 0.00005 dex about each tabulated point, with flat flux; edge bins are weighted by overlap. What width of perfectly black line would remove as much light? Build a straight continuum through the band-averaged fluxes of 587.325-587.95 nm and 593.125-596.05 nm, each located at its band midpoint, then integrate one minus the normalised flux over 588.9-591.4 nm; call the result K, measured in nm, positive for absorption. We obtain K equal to 0.277 nm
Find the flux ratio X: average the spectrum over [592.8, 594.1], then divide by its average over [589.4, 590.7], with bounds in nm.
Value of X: 1.1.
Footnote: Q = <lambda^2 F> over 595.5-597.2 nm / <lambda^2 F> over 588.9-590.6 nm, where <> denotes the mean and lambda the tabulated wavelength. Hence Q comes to 1.1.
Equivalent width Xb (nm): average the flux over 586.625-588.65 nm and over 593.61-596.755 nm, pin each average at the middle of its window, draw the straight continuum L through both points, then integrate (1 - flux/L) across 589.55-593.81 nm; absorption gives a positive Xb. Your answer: 0.05 nm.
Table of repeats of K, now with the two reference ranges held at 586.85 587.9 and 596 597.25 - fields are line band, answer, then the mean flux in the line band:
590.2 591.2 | 0.036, 10.9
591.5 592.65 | -0.045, 11.8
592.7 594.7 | -0.007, 11.4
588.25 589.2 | 0.070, 10.5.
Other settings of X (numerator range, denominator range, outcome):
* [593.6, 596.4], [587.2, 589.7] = 1.06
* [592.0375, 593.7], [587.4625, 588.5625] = 0.96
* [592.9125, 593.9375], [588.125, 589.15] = 1.08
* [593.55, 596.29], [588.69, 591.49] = 1.11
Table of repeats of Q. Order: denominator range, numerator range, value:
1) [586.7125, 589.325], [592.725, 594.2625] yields 1.08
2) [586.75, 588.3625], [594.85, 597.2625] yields 1.03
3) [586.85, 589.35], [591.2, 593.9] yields 1.07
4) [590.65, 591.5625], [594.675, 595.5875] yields 1.08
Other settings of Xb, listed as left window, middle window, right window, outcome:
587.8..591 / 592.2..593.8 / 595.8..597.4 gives -0.058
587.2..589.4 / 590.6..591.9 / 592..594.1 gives 0.008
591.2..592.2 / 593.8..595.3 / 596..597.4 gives -0.012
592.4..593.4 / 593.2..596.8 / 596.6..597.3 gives 0.024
